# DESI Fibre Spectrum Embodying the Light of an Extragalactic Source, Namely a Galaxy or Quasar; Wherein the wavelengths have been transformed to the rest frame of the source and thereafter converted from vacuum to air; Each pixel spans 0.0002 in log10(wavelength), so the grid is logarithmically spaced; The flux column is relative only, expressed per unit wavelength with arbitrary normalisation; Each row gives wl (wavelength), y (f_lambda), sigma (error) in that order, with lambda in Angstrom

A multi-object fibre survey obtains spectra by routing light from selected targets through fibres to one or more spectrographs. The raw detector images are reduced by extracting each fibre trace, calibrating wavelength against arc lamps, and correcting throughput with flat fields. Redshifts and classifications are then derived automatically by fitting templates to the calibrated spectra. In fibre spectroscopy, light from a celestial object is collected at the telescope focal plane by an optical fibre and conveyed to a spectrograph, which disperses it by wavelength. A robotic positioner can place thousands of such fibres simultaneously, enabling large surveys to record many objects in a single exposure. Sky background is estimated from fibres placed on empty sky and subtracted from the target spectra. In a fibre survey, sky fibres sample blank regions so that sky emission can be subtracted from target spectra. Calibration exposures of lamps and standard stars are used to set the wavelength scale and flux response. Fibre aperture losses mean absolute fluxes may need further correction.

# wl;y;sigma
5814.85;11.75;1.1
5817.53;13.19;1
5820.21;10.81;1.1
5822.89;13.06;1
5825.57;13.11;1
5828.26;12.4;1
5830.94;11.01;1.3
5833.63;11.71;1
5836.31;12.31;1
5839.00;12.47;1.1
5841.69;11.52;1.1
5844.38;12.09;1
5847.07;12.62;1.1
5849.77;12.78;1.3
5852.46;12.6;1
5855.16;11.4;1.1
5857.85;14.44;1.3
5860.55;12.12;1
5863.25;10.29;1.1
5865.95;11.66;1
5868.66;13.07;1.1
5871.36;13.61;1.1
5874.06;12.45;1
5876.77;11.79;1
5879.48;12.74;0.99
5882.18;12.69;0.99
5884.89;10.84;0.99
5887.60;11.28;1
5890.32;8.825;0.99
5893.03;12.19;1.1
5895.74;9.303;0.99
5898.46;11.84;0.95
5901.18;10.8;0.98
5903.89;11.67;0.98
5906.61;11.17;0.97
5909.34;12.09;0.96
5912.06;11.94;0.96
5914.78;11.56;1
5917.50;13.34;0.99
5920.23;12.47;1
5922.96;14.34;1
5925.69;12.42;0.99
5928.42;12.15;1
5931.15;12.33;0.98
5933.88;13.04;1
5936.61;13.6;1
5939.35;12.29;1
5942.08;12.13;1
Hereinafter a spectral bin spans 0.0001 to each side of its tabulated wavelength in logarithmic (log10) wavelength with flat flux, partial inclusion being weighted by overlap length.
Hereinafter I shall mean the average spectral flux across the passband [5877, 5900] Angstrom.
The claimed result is 11.2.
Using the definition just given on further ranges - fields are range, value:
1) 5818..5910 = 11.9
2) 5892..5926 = 11.9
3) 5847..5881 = 12.4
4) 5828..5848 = 12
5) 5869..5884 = 12.6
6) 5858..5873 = 12.3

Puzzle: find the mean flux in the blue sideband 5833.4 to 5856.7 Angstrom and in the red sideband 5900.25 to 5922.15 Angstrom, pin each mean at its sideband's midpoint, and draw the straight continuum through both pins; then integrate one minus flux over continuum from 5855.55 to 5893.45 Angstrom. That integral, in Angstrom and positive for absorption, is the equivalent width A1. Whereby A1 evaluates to 0.39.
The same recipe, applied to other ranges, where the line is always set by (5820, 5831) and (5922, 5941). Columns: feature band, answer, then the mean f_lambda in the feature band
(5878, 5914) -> 3.8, 11.3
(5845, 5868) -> 0.4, 12.3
